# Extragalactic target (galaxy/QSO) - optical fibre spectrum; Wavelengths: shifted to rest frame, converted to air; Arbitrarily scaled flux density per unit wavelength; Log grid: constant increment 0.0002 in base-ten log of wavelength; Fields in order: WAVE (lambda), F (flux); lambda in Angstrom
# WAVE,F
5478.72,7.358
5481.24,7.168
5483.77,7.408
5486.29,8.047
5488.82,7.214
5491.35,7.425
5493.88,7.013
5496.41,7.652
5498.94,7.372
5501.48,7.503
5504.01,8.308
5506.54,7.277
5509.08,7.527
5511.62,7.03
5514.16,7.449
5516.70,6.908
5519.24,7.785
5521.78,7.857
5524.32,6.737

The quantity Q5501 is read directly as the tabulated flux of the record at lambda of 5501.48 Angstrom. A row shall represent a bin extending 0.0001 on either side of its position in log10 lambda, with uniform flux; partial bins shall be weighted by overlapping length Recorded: 7.503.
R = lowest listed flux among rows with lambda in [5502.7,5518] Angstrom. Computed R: 6.908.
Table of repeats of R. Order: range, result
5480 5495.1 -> 7.013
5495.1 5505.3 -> 7.372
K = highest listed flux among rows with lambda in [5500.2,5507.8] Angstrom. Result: 8.308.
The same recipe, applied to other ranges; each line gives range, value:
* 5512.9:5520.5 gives 7.785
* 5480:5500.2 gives 8.047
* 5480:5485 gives 7.408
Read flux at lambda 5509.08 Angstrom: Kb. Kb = 7.527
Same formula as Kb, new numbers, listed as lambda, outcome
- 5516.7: 6.908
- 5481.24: 7.168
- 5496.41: 7.652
